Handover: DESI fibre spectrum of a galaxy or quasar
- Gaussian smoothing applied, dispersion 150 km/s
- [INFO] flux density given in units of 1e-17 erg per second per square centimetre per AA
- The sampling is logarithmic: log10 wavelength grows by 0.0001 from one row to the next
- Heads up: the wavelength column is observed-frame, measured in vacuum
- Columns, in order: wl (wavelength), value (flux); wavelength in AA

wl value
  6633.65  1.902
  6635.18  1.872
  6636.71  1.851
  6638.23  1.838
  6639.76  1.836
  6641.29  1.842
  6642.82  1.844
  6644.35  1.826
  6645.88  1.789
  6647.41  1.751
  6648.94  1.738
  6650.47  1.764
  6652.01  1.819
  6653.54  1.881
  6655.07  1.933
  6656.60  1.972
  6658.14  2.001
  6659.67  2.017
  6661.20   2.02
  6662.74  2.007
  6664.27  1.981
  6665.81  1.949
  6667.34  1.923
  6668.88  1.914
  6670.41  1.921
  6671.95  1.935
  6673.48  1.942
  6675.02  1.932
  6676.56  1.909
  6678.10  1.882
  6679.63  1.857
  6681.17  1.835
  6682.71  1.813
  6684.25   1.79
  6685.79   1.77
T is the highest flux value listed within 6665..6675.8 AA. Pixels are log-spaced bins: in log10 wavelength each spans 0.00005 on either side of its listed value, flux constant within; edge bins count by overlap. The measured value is 1.949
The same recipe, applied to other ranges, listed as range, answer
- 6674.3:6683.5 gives 1.932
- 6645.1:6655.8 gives 1.933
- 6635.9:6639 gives 1.851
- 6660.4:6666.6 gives 2.02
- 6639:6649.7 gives 1.844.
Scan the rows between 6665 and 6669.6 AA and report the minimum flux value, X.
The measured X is 1.914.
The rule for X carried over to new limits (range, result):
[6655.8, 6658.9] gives 1.972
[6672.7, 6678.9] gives 1.882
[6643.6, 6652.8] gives 1.738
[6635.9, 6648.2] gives 1.751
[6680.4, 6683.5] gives 1.813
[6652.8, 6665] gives 1.881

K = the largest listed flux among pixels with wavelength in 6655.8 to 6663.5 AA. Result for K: 2.02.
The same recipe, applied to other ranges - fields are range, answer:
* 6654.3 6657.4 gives 1.972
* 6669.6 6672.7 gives 1.935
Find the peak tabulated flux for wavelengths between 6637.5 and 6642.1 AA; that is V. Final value 1.842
